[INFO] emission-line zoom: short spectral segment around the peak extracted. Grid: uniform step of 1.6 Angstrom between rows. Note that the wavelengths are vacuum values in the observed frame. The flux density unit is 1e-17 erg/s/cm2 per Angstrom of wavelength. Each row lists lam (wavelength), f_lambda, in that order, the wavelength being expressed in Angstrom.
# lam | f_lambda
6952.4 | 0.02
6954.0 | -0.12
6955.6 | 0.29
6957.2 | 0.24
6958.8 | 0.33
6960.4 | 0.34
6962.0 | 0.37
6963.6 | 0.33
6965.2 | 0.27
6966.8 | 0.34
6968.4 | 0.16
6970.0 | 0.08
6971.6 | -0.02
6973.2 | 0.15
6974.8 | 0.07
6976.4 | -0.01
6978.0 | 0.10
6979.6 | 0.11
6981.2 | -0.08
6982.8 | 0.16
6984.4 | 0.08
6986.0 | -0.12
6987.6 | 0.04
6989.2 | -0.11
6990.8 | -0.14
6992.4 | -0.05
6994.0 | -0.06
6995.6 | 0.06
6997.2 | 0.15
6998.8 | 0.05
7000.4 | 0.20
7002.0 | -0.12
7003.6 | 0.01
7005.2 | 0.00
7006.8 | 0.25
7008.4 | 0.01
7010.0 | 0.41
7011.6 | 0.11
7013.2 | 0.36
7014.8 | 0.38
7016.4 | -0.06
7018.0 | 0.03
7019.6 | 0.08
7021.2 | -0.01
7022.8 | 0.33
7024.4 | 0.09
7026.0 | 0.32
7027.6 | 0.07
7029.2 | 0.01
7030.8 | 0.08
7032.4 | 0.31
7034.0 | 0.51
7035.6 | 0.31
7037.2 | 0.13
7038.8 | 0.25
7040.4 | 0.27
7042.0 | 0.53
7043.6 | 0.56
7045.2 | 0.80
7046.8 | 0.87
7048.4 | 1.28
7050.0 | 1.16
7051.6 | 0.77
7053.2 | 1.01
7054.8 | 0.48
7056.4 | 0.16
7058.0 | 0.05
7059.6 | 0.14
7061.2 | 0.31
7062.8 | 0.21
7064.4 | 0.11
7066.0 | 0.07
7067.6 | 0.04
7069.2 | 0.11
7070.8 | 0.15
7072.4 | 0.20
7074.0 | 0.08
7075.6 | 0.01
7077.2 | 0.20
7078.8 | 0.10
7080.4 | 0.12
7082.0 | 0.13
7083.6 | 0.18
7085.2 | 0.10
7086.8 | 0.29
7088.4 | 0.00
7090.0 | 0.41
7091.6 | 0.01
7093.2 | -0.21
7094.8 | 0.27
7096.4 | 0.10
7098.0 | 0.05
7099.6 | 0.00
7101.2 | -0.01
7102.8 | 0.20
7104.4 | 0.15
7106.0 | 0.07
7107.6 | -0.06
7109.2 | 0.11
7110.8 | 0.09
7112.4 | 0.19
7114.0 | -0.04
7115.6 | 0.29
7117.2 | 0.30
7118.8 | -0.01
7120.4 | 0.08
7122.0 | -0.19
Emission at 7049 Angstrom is [O II] 3727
